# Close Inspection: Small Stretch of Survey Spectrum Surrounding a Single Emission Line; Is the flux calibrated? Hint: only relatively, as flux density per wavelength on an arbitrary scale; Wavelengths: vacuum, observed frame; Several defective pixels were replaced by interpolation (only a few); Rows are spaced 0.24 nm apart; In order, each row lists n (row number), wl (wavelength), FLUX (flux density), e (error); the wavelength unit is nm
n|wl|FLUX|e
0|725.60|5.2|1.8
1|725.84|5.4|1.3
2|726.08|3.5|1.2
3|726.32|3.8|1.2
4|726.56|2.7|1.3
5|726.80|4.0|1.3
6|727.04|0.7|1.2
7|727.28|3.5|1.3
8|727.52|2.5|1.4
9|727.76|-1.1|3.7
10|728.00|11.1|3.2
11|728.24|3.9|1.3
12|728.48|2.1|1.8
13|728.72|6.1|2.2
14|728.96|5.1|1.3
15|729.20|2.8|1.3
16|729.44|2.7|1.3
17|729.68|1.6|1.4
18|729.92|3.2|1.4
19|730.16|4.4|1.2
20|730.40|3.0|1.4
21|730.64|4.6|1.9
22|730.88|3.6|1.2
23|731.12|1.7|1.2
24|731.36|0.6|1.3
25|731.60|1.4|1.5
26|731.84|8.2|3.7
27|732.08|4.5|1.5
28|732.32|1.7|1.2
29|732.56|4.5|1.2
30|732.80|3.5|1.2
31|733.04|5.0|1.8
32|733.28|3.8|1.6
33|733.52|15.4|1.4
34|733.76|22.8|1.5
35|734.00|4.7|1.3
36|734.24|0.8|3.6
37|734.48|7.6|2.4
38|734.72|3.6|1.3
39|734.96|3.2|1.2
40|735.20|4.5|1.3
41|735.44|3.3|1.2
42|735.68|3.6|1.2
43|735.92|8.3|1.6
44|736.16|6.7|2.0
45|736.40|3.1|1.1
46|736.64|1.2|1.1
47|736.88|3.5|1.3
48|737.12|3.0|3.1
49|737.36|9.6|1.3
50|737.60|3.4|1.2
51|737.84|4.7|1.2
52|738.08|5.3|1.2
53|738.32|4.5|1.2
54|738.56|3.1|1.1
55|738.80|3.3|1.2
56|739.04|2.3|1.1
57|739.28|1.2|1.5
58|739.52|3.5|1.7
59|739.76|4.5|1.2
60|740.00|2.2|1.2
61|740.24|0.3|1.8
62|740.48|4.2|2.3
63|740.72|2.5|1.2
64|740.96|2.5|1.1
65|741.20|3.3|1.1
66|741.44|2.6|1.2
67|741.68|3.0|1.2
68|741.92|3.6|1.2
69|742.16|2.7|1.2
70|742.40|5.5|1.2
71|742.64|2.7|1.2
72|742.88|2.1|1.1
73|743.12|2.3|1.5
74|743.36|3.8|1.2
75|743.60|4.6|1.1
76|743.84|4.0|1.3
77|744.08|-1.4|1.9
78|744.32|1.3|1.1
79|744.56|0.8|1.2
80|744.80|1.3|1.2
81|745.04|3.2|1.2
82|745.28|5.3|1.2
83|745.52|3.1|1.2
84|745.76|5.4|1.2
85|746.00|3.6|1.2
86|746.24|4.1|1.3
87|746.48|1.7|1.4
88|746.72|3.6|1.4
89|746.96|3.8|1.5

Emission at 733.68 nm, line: H-alpha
